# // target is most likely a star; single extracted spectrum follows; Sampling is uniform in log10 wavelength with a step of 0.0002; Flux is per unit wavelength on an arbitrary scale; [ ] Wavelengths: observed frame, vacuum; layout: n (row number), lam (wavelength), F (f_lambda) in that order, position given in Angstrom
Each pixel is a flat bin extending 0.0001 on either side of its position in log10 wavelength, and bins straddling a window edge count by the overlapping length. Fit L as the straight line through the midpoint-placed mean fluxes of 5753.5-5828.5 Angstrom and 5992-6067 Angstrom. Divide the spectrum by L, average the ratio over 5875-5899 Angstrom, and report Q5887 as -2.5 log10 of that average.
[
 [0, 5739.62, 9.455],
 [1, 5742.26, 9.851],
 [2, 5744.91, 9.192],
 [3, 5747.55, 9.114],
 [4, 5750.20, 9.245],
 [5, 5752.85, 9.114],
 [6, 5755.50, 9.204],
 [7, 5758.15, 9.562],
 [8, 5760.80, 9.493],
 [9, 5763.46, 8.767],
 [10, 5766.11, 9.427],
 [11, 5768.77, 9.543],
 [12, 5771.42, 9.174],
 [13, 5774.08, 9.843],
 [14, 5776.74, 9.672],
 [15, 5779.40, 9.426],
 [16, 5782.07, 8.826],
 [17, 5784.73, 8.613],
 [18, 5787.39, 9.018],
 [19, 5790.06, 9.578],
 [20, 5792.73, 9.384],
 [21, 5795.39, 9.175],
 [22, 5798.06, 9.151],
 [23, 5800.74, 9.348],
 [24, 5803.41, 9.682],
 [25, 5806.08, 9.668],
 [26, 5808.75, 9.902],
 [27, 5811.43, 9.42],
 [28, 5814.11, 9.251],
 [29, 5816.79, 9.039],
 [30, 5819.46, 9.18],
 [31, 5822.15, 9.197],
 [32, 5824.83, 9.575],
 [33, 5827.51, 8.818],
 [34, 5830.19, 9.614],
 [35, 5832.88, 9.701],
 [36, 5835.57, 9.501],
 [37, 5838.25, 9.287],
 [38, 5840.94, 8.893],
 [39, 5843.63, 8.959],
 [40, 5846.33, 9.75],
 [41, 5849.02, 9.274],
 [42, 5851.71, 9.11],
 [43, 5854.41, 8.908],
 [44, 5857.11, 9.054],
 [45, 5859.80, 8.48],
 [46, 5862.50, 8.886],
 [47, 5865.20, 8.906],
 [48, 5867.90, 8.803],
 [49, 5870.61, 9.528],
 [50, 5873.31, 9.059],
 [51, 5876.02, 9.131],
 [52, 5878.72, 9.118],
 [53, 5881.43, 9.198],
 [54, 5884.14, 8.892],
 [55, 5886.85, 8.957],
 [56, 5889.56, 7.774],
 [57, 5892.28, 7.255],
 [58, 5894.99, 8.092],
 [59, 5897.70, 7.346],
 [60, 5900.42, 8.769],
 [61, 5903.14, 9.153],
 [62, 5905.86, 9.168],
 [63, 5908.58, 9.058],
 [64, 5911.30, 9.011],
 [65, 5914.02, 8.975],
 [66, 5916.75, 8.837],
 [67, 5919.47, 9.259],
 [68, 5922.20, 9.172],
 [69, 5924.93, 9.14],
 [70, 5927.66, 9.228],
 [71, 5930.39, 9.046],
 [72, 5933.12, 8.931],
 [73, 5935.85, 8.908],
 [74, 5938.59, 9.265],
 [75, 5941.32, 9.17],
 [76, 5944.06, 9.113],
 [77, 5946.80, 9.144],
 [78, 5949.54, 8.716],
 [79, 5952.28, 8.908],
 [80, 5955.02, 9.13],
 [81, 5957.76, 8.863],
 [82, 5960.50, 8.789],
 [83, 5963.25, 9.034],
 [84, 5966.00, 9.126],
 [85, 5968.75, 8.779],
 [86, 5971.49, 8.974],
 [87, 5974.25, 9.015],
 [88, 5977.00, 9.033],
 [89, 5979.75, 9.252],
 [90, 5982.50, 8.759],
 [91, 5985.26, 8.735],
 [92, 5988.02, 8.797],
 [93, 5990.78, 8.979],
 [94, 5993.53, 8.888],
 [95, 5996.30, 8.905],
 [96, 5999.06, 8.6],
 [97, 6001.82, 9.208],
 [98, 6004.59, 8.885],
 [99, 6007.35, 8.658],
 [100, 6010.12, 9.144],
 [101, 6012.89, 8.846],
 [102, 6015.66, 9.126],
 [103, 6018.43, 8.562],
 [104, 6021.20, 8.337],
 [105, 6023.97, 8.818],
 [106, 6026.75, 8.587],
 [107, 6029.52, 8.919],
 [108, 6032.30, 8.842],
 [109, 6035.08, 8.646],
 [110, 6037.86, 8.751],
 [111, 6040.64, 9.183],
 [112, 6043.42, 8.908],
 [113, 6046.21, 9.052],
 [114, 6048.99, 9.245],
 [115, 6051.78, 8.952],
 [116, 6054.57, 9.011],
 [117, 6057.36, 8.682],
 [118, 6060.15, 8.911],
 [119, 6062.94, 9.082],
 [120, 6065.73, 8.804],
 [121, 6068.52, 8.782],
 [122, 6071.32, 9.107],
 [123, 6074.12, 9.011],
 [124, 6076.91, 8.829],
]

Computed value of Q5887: 0.09 mag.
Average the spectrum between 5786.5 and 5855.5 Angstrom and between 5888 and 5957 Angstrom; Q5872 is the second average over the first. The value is 0.95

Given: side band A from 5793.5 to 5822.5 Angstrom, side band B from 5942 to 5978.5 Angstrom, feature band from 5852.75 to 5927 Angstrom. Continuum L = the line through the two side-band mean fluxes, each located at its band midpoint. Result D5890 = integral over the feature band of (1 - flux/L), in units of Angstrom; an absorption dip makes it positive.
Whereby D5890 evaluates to 2.8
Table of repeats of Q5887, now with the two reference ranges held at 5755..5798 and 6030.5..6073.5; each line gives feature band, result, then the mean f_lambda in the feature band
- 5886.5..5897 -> 0.16 mag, 7.89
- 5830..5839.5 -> -0.03 mag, 9.52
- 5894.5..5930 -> 0.03 mag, 8.89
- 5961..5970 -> 0.01 mag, 8.95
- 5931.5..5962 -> 0.01 mag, 9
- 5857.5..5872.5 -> 0.03 mag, 8.94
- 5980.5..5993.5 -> 0.02 mag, 8.85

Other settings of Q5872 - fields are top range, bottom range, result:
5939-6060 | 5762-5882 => 0.96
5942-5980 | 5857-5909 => 1.03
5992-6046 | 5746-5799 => 0.95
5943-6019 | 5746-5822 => 0.96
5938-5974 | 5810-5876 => 0.98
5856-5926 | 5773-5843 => 0.94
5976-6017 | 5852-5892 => 1.01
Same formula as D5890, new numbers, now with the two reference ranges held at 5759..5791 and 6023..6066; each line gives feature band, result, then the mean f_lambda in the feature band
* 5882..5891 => 0.5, 8.58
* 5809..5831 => -0.2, 9.28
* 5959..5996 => 0.3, 8.93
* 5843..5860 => 0.1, 9.12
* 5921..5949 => -0.1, 9.1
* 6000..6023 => 0.3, 8.84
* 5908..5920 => 0.1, 9.01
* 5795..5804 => -0.1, 9.32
